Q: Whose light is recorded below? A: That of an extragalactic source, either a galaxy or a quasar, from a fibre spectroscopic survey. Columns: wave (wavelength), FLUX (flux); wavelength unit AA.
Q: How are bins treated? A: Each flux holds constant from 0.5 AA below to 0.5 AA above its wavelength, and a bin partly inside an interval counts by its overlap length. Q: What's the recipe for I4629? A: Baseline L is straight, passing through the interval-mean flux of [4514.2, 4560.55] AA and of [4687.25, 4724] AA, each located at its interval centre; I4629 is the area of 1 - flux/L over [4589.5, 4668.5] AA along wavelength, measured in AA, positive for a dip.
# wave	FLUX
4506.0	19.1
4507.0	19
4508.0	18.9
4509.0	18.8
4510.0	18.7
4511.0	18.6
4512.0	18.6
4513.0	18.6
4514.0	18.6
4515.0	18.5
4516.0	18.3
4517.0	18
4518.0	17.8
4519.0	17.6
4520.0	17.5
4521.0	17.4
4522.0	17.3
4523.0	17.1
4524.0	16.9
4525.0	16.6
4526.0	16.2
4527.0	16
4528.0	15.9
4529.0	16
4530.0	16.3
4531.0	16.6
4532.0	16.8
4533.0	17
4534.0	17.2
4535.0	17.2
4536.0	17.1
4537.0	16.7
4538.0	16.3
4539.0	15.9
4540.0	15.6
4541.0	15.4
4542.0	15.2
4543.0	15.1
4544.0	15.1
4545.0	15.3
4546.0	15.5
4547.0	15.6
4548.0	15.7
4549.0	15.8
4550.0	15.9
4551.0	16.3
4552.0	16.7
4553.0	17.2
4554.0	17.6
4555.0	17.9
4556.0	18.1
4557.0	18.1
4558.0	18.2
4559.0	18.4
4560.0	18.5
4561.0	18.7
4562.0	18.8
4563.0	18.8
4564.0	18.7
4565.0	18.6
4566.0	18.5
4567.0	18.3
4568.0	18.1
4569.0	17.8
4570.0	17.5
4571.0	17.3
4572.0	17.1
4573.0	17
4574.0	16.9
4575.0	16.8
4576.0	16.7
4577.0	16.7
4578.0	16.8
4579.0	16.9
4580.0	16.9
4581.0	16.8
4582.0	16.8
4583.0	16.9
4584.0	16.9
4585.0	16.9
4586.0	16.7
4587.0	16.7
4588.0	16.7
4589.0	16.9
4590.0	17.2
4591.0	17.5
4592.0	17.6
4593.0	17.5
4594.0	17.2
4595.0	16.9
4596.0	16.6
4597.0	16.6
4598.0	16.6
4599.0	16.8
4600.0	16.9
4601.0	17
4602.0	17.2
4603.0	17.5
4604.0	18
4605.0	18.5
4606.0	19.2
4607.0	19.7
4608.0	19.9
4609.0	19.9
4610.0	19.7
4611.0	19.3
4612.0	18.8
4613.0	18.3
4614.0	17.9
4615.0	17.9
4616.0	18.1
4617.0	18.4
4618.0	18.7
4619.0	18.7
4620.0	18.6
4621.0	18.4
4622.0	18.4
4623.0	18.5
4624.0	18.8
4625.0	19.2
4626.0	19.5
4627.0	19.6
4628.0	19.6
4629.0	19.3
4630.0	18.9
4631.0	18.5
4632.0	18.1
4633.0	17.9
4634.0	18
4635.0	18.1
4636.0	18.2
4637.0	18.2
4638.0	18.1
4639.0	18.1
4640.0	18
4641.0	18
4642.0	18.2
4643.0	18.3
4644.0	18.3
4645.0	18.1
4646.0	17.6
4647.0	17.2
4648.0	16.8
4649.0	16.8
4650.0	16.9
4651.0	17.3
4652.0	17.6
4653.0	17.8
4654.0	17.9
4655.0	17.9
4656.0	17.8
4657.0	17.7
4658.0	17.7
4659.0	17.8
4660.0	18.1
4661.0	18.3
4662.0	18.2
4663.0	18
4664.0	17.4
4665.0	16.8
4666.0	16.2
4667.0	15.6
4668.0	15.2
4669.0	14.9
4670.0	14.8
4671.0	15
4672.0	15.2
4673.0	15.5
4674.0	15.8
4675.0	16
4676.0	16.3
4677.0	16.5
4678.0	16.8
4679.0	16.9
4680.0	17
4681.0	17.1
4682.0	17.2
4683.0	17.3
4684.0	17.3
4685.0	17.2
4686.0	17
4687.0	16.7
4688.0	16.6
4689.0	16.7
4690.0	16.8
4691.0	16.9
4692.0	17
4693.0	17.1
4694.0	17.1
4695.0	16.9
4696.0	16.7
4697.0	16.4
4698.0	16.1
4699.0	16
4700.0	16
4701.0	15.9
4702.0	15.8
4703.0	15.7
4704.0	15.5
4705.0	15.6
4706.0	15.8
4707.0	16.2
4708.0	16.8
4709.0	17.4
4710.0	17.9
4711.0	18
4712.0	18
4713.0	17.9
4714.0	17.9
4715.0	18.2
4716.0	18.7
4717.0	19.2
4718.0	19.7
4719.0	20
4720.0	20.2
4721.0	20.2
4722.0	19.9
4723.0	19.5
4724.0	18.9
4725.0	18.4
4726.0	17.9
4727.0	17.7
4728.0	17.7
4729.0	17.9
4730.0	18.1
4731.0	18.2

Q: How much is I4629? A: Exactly -3.9 AA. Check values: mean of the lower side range 16.8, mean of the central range 18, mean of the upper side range 17.4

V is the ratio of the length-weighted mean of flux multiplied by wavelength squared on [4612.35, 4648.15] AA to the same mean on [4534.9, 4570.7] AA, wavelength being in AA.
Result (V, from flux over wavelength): 1.11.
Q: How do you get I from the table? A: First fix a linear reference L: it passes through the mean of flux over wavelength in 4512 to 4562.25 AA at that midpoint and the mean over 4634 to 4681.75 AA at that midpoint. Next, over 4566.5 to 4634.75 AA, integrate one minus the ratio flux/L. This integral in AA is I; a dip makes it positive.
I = -3.2 AA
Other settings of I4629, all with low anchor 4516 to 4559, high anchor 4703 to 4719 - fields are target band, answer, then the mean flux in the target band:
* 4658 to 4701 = 1.85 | 16.6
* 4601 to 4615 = -1.36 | 18.7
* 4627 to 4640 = -0.99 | 18.4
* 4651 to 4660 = -0.27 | 17.8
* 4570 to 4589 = -0.01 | 16.9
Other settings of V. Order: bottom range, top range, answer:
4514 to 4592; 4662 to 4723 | 1.06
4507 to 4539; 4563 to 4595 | 1.02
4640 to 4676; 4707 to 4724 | 1.12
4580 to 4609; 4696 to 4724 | 1.06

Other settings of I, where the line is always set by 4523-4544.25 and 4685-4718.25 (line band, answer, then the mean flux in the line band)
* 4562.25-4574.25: -1.10 AA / 17.9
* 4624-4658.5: -2.87 AA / 18.1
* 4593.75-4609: -1.08 AA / 17.7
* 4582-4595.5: -0.44 AA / 17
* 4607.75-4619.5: -1.54 AA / 18.8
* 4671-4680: 0.40 AA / 16.1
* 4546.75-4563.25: -1.08 AA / 17.4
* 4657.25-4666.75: -0.43 AA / 17.6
